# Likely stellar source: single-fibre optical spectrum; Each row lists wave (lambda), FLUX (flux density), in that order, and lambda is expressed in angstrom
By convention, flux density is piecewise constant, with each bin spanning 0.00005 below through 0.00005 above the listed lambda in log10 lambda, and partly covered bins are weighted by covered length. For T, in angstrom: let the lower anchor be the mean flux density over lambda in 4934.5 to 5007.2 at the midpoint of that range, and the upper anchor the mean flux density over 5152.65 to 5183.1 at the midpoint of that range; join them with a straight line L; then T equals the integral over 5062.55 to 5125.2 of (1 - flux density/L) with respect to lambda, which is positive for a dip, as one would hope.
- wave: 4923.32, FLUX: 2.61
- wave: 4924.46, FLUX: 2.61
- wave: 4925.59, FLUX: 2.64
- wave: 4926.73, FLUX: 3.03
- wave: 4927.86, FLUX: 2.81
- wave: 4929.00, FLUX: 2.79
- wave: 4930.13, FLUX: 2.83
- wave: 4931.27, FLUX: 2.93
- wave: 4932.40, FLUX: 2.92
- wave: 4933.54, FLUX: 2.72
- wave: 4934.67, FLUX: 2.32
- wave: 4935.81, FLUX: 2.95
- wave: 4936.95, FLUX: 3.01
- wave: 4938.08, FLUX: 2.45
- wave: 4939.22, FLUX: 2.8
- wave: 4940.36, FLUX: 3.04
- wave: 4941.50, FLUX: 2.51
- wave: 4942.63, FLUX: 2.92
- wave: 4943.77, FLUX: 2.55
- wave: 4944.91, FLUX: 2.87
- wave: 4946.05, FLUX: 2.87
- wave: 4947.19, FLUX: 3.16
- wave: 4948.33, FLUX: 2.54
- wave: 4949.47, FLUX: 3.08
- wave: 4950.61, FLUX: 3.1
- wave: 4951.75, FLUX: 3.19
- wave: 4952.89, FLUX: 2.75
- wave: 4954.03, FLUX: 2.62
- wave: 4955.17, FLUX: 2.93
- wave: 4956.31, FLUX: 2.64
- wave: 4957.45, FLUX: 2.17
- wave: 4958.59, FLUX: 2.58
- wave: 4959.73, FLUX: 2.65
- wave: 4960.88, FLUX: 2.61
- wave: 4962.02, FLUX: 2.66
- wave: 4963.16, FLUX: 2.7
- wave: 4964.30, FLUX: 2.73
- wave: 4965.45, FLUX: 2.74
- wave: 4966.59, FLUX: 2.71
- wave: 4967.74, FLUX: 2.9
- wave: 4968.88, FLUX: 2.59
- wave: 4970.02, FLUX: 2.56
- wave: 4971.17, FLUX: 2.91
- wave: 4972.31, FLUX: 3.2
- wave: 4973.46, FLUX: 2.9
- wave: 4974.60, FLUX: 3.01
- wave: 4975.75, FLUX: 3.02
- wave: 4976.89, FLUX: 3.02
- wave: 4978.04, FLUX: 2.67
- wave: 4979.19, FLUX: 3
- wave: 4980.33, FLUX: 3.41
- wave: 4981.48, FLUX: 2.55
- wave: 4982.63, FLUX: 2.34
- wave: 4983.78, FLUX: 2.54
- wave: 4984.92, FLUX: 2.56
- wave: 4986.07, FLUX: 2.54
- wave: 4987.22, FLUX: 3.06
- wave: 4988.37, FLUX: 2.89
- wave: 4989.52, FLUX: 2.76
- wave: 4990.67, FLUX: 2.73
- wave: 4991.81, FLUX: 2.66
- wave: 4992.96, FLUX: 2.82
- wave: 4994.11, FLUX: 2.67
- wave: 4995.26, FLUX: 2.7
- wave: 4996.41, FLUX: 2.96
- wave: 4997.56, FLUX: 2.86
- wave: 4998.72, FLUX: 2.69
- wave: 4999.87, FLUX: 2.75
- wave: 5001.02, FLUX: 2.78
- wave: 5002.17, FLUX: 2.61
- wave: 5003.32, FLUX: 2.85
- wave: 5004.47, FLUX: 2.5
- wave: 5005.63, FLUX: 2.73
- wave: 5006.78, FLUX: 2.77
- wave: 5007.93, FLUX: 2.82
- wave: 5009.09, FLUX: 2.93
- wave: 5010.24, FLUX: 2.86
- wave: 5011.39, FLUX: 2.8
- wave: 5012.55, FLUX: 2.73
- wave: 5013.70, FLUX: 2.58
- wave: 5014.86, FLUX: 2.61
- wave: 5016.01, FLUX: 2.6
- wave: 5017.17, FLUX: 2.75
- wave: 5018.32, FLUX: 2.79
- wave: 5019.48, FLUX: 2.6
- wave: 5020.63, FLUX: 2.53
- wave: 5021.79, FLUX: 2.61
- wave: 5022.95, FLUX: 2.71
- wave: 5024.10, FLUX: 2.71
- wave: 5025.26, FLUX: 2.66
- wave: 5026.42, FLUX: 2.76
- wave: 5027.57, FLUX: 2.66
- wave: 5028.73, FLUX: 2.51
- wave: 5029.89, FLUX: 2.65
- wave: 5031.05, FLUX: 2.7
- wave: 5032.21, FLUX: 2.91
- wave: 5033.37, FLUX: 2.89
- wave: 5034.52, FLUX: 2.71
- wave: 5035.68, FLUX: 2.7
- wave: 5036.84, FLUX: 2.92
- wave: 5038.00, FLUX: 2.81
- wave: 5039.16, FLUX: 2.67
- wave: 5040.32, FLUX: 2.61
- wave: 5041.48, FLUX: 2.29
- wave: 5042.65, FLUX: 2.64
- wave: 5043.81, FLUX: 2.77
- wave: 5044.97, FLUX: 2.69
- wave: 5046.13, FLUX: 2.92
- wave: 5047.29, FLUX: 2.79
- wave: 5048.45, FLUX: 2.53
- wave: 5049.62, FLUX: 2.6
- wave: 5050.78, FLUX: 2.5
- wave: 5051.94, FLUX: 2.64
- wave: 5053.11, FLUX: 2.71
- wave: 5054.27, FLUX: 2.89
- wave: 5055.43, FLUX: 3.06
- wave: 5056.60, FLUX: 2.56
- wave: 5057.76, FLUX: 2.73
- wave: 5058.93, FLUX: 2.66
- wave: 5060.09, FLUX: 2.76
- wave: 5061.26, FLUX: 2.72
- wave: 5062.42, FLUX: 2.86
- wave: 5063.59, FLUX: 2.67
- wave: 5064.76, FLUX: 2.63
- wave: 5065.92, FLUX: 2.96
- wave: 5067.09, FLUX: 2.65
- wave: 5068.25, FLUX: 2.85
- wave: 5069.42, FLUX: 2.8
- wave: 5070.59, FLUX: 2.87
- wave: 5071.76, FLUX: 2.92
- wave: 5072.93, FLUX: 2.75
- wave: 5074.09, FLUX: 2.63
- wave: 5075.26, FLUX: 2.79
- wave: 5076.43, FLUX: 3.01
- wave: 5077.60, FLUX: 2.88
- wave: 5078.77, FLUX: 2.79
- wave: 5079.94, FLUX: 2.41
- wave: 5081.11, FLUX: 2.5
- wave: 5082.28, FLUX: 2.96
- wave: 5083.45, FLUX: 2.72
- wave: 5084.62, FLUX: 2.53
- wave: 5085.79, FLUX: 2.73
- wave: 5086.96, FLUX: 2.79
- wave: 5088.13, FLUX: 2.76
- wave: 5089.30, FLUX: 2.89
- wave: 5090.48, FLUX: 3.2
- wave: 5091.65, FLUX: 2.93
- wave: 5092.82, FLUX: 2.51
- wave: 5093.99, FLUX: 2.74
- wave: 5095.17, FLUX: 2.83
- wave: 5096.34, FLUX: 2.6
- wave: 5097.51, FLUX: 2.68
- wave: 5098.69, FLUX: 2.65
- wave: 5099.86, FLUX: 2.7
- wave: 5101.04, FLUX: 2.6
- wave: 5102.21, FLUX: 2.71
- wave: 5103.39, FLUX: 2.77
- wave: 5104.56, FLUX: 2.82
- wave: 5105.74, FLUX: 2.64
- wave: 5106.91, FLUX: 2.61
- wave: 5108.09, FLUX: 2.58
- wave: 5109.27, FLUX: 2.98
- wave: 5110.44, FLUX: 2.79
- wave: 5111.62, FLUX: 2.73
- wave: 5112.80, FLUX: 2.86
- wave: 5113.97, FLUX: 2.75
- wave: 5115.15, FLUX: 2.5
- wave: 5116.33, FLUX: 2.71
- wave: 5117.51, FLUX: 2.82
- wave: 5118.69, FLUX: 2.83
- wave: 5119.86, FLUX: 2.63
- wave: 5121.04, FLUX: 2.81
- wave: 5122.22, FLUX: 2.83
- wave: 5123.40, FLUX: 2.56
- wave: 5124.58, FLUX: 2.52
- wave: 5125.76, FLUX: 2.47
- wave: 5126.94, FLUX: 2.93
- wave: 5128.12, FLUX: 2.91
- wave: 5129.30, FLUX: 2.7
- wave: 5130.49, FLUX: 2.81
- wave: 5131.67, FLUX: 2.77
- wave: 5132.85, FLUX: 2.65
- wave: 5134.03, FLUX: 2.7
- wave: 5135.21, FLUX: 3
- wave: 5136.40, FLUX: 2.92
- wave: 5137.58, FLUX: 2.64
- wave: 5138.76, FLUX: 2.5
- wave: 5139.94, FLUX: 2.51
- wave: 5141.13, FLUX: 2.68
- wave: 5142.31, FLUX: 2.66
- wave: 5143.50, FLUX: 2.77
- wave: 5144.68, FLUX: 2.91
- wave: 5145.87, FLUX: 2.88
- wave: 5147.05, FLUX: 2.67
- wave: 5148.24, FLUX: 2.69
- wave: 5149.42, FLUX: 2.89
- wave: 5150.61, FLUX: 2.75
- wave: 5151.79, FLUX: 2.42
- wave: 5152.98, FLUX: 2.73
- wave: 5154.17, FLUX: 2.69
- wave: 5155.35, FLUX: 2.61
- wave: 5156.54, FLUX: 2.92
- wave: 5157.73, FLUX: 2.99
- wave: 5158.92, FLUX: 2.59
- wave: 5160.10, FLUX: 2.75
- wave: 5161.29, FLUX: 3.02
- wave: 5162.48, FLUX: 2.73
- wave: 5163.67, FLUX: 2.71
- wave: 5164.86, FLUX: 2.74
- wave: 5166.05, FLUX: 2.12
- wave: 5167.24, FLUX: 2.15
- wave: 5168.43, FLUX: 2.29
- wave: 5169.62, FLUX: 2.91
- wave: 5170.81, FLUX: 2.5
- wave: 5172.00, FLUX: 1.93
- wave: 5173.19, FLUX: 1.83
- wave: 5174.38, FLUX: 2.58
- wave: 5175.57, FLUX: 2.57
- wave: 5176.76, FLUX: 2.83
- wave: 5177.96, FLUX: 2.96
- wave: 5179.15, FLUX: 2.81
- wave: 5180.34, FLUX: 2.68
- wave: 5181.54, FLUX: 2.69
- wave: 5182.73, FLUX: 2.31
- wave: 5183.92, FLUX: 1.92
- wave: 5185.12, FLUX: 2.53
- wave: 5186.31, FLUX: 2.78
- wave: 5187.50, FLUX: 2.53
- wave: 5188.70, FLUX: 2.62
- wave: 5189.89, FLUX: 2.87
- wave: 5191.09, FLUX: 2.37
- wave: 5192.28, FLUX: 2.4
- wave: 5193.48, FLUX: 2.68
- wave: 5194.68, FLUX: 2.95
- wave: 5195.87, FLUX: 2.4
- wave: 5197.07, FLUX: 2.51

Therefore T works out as -1.8 angstrom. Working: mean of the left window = 2.77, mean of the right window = 2.6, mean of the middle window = 2.74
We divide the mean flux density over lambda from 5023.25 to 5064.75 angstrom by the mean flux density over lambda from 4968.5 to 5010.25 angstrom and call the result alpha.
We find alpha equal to 1.0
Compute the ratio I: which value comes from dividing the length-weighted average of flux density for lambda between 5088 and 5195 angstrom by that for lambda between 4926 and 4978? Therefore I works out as 0.96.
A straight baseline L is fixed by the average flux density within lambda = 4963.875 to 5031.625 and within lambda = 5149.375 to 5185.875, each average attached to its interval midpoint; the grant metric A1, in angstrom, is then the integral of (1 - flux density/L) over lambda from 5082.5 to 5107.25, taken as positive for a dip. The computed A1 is -0.8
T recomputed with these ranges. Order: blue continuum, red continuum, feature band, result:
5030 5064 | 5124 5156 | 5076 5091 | -0.3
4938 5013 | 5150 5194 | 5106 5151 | -1.9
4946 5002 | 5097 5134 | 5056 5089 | -0.1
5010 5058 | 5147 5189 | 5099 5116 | -0.5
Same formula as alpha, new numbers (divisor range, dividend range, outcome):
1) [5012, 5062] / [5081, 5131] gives 1.02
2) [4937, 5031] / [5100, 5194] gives 0.97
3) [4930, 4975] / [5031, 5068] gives 0.98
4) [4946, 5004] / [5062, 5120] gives 0.99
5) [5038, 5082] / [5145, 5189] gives 0.96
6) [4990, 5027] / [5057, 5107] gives 1.01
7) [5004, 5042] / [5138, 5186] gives 0.97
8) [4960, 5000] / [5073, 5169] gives 0.98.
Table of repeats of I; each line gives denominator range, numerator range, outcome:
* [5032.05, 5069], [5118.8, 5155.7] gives 1.00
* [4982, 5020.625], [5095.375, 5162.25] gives 1.00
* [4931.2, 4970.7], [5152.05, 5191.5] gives 0.94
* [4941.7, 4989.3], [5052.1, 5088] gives 0.99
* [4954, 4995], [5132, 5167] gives 0.99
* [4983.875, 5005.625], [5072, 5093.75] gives 1.01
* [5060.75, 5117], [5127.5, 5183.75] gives 0.97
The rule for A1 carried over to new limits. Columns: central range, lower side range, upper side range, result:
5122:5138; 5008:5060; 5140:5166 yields -0.1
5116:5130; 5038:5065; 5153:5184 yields -0.5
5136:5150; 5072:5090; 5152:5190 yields -0.5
